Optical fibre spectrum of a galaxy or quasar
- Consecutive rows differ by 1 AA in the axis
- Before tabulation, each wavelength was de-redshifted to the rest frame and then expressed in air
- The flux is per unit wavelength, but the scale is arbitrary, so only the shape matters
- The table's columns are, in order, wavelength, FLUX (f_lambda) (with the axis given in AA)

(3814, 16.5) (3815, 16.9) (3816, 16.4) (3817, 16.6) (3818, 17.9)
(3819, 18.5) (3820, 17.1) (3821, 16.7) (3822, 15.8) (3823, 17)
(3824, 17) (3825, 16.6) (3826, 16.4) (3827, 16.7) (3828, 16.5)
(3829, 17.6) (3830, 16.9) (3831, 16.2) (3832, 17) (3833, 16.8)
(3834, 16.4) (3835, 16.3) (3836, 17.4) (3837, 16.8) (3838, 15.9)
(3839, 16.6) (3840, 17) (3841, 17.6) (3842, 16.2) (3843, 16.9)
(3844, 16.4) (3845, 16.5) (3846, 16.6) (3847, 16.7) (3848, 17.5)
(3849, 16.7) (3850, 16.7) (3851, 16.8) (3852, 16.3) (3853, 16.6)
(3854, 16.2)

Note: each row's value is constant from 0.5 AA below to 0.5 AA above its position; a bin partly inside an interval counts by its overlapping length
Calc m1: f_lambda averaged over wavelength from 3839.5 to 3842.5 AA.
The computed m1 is 16.9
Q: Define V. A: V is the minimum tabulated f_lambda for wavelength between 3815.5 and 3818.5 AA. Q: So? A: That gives 16.4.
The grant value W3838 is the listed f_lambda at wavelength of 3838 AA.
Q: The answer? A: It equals 15.9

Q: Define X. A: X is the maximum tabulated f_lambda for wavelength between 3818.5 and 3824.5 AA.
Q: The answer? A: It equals 18.5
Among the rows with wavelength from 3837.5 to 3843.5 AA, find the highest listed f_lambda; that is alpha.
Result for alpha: 17.6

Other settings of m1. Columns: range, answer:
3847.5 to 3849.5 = 17.1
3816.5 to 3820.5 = 17.5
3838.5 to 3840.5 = 16.8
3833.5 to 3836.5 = 16.7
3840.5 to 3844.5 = 16.8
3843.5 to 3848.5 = 16.7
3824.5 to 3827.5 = 16.6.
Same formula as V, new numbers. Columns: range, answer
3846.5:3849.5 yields 16.7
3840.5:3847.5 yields 16.2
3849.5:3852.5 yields 16.3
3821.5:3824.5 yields 15.8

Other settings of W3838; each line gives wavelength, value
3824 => 17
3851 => 16.8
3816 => 16.4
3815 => 16.9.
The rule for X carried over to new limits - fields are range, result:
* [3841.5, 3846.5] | 16.9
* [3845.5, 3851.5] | 17.5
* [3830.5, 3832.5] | 17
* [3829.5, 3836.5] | 17.4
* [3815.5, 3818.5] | 17.9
